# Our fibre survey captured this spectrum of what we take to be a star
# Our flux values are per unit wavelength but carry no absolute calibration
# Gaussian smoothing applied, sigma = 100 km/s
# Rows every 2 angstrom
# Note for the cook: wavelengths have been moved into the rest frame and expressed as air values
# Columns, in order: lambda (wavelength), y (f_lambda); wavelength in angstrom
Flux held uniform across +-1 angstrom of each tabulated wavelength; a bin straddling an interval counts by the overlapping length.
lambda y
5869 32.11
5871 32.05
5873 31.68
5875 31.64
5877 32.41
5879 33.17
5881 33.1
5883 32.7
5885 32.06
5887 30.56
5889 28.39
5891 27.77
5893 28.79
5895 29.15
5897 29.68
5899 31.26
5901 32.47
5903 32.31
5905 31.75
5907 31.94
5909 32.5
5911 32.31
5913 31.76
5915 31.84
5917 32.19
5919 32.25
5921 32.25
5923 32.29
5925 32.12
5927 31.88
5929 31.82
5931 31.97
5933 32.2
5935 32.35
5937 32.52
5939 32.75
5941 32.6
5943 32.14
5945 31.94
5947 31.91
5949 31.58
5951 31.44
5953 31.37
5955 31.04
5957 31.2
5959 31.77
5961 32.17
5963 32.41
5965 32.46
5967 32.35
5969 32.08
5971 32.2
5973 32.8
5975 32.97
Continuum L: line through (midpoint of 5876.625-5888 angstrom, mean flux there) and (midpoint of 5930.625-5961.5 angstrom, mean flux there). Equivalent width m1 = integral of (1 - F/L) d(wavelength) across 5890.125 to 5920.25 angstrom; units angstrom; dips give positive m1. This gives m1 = 0.90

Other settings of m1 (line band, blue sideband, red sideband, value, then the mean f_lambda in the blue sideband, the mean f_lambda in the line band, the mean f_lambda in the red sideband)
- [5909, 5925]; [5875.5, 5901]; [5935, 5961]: -0.4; 30.8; 32.1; 31.9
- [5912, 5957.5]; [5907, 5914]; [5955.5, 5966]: 0.1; 32.2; 32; 32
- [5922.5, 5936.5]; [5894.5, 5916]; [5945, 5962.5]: -0.2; 31.6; 32.1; 31.6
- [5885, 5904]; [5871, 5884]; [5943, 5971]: 1.3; 32.4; 30.1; 31.8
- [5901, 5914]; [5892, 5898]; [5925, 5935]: -0.8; 29.2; 32.1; 32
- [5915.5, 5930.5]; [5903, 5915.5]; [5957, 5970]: 0.0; 32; 32.1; 32.1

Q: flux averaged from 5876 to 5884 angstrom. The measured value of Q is 32.8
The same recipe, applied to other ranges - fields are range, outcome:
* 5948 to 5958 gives 31.3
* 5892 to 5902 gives 30.3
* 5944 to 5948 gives 31.9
